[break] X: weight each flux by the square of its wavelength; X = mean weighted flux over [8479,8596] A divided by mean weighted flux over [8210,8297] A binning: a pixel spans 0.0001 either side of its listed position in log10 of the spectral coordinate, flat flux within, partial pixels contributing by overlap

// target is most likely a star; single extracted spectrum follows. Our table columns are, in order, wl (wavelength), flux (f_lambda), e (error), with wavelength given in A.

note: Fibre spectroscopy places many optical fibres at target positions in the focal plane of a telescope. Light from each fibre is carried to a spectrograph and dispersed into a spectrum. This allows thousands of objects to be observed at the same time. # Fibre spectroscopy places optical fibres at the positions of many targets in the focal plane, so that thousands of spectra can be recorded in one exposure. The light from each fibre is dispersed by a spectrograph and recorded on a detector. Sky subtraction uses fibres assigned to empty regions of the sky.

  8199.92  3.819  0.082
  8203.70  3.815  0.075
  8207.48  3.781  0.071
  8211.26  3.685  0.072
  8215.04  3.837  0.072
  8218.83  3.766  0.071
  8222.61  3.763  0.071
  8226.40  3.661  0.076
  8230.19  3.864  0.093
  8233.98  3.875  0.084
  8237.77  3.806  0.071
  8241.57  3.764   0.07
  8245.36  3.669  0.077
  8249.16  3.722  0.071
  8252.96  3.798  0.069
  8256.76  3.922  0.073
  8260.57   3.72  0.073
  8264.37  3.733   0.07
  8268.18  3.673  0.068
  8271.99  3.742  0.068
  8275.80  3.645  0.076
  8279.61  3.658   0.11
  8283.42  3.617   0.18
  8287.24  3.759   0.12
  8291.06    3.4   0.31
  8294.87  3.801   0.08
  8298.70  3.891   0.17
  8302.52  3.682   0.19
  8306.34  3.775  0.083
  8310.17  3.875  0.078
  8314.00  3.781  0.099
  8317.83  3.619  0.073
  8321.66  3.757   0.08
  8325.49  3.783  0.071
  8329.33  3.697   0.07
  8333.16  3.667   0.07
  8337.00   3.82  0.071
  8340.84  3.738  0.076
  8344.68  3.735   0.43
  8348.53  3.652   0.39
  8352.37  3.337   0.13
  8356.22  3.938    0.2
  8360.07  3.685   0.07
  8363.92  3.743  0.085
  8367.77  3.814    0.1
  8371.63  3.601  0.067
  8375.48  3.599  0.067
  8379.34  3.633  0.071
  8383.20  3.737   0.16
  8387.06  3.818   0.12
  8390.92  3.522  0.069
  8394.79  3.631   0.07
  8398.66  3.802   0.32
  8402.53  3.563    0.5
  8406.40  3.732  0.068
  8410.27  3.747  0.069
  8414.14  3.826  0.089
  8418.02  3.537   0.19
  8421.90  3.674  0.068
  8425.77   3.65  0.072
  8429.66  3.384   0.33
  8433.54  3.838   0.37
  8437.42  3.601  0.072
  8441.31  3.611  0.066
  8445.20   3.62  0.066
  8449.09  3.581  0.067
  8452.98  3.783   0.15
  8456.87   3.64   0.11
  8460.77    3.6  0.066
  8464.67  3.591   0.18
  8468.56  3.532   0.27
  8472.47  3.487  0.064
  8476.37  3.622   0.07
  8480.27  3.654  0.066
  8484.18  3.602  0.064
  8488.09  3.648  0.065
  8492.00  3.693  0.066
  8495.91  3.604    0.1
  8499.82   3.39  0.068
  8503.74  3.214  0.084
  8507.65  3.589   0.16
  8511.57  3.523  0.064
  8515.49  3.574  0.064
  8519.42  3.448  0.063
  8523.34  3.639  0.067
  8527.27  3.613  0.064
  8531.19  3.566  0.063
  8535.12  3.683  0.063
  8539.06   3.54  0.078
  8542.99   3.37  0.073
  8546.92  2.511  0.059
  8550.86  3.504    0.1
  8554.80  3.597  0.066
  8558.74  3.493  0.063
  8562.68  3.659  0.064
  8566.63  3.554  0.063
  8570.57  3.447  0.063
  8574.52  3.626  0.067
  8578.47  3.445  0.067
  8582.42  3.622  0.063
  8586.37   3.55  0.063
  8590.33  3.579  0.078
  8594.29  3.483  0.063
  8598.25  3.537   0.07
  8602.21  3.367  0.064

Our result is 1.01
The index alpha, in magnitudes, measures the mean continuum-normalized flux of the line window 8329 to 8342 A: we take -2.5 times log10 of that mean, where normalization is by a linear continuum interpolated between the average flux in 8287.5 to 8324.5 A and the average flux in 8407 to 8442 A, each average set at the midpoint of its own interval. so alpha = -0.01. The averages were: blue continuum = 3.73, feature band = 3.74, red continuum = 3.66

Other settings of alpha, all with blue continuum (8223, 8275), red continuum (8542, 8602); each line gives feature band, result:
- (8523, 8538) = -0.035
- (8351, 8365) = -0.007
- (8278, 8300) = 0.013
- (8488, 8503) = -0.003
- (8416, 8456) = -0.012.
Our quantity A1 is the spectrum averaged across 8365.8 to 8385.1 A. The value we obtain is 3.68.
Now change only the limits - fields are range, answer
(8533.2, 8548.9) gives 3.27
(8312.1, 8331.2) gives 3.73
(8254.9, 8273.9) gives 3.76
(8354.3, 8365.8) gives 3.79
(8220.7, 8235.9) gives 3.79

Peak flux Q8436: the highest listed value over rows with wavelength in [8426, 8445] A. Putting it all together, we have 3.838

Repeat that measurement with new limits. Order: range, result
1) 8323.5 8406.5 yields 3.938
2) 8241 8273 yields 3.922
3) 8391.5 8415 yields 3.826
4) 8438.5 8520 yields 3.783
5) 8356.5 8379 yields 3.814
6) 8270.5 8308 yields 3.891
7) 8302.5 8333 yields 3.875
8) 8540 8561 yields 3.597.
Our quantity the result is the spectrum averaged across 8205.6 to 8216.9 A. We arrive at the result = 3.77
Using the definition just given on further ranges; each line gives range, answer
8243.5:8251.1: 3.7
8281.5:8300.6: 3.69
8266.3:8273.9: 3.71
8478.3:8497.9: 3.64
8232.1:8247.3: 3.78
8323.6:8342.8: 3.74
